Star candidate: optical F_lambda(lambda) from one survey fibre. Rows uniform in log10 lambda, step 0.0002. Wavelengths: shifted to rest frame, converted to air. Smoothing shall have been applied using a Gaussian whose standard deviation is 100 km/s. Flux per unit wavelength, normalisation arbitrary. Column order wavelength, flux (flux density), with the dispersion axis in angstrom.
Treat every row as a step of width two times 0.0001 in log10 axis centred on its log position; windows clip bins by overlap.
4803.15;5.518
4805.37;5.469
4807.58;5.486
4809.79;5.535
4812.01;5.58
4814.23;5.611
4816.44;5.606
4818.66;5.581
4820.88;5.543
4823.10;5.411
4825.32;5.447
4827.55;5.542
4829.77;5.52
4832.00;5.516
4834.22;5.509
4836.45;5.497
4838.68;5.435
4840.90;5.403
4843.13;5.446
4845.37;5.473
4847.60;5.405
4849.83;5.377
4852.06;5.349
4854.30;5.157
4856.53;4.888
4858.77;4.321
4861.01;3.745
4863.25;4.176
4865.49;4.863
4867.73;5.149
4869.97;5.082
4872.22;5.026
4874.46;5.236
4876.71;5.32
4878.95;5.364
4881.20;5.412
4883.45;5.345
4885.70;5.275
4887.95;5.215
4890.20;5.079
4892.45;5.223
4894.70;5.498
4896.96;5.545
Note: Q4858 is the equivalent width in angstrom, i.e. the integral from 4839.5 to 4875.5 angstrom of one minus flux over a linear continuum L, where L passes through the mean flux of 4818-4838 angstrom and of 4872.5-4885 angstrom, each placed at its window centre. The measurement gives 2.6 angstrom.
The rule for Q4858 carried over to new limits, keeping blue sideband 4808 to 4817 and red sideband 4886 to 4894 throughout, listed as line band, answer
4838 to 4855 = 0.1 angstrom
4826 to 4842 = 0.0 angstrom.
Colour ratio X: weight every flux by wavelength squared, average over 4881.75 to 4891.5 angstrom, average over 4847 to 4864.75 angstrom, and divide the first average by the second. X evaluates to 1.11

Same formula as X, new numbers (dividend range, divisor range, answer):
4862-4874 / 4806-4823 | 0.90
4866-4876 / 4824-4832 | 0.95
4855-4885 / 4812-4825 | 0.91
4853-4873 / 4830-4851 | 0.87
